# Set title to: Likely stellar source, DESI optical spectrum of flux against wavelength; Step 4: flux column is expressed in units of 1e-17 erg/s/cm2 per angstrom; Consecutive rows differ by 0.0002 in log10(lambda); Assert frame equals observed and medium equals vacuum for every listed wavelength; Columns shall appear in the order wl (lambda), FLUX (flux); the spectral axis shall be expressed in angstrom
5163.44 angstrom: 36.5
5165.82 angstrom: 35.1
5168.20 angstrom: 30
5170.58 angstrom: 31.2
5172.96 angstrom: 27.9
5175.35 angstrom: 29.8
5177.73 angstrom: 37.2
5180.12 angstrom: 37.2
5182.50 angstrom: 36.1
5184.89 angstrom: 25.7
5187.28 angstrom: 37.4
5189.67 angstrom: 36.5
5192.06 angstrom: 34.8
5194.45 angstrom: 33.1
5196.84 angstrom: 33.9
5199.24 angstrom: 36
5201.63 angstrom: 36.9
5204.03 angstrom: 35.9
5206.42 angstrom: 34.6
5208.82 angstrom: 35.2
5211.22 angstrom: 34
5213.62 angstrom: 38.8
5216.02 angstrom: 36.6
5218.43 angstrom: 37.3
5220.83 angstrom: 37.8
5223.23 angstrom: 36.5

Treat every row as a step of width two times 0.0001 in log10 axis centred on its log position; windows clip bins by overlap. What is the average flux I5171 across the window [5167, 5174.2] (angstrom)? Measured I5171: 29.7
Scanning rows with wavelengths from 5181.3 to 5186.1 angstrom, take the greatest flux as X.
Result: 36.1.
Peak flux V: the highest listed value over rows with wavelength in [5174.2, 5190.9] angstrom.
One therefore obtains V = 37.4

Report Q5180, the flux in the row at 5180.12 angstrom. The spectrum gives 37.2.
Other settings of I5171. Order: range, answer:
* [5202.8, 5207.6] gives 35.3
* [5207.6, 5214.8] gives 36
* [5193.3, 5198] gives 33.5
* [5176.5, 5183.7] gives 36.8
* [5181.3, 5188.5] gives 33.1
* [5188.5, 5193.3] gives 35.6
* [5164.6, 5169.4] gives 32.6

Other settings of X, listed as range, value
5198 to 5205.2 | 36.9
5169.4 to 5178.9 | 37.2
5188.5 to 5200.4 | 36.5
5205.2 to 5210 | 35.2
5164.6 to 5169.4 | 35.1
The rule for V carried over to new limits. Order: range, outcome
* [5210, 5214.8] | 38.8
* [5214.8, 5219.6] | 37.3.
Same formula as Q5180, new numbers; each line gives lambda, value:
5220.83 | 37.8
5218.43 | 37.3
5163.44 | 36.5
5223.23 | 36.5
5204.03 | 35.9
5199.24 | 36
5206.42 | 34.6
